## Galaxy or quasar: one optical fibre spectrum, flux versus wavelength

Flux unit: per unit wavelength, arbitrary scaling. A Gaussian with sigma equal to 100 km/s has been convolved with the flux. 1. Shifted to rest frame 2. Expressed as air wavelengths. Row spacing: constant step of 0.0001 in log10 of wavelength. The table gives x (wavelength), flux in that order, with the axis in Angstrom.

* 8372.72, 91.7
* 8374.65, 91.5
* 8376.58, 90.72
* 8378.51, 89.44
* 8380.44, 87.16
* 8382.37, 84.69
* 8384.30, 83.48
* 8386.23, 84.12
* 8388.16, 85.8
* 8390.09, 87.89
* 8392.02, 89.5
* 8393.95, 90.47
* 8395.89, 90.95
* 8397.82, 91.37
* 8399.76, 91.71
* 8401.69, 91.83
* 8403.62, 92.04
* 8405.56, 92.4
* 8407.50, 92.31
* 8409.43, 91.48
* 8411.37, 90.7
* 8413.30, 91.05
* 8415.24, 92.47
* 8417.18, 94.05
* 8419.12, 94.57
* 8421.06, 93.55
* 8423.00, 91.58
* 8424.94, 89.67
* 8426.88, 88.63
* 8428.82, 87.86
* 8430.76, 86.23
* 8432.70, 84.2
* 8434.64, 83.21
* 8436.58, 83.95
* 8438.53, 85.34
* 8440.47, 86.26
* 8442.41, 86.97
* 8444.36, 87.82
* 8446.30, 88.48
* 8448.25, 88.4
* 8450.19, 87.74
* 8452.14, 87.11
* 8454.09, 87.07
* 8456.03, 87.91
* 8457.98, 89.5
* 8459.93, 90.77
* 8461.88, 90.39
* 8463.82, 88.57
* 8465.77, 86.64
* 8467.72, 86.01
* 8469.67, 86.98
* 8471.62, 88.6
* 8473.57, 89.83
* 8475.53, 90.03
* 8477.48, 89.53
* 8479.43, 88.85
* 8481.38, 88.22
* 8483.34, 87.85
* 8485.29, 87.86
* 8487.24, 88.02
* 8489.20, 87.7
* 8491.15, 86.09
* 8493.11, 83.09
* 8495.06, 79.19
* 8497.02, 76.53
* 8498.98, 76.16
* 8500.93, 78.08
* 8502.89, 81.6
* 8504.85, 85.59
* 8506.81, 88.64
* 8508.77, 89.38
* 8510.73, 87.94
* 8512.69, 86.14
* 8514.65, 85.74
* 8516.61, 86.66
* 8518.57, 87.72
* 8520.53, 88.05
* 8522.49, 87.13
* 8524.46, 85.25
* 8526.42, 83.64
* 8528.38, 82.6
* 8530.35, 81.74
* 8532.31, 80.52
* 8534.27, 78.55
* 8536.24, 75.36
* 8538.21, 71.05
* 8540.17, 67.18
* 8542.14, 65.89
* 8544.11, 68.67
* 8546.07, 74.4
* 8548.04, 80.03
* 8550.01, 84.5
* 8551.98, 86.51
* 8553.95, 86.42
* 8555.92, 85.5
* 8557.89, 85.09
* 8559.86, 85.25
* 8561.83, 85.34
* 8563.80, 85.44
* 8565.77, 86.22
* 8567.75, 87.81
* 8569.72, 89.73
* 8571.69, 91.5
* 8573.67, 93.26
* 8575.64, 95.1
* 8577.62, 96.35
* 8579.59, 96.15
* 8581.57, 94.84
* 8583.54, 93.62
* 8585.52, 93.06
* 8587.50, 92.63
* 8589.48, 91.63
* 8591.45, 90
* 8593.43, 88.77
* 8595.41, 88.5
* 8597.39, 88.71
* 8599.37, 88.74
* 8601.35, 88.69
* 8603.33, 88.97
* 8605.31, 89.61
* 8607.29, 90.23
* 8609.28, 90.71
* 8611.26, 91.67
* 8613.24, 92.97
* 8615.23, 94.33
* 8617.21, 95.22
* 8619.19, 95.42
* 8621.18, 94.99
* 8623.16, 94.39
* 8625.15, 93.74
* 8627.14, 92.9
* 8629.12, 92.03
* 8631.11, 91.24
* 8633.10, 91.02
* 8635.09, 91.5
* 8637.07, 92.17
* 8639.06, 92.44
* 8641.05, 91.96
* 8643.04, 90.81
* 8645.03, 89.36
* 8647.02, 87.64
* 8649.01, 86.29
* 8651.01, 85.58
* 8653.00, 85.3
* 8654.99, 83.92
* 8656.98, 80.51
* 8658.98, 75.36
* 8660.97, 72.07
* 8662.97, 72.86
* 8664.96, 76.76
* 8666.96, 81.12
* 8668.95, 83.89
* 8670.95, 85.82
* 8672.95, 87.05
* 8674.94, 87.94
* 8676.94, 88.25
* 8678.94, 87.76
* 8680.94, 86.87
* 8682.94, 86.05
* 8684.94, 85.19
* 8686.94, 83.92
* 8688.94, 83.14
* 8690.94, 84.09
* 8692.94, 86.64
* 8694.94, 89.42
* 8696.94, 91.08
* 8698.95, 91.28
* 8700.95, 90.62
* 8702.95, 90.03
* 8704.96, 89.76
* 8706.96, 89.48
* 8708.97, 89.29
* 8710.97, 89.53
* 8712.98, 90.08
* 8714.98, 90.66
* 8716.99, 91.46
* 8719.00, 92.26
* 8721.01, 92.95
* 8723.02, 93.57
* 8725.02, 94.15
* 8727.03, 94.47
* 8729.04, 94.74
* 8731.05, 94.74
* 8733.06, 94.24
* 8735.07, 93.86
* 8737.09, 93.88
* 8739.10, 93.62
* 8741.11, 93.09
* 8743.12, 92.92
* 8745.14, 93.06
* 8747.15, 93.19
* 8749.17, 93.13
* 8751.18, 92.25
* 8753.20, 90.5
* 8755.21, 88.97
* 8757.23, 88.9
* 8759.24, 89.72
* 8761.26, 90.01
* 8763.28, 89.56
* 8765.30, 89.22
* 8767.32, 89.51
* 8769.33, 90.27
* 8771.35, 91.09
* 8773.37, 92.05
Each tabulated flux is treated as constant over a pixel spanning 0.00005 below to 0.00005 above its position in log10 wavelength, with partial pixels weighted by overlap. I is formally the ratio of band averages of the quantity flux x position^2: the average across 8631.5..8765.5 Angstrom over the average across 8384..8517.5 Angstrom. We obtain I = 1.07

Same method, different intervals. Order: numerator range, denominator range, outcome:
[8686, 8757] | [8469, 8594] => 1.12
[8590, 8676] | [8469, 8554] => 1.09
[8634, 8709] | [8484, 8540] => 1.07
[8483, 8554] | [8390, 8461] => 0.94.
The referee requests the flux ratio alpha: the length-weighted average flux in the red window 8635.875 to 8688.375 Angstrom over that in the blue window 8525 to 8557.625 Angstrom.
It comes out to 1.08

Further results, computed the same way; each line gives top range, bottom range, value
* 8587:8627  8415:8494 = 1.04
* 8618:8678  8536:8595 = 1.02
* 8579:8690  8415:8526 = 1.02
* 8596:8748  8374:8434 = 0.99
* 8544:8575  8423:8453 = 0.98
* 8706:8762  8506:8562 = 1.12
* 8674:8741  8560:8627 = 0.99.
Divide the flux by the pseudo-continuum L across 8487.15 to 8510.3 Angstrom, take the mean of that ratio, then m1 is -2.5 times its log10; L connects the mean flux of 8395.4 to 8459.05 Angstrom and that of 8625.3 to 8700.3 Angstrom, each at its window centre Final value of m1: 0.07 mag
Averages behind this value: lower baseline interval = 89.3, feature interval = 83.2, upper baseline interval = 86.4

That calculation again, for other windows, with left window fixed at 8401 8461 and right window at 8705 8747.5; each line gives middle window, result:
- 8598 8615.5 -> 0.01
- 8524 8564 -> 0.14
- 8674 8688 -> 0.07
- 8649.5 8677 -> 0.13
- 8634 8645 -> 0.00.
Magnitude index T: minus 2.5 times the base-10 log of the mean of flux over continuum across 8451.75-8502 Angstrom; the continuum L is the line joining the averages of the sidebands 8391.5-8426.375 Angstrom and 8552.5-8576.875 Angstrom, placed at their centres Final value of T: 0.05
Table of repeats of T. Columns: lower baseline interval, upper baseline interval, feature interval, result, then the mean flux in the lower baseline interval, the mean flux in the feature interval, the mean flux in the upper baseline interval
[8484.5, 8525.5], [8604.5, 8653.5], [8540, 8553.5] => 0.14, 84.9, 76.2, 91.4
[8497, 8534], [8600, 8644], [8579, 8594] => -0.04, 84.3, 92.6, 92.1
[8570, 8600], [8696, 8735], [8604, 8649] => 0.00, 92.2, 92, 91.9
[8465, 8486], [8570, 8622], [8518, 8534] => 0.07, 88.2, 84.3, 92.1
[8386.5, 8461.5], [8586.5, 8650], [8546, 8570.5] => 0.07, 89.2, 85.1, 91.2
